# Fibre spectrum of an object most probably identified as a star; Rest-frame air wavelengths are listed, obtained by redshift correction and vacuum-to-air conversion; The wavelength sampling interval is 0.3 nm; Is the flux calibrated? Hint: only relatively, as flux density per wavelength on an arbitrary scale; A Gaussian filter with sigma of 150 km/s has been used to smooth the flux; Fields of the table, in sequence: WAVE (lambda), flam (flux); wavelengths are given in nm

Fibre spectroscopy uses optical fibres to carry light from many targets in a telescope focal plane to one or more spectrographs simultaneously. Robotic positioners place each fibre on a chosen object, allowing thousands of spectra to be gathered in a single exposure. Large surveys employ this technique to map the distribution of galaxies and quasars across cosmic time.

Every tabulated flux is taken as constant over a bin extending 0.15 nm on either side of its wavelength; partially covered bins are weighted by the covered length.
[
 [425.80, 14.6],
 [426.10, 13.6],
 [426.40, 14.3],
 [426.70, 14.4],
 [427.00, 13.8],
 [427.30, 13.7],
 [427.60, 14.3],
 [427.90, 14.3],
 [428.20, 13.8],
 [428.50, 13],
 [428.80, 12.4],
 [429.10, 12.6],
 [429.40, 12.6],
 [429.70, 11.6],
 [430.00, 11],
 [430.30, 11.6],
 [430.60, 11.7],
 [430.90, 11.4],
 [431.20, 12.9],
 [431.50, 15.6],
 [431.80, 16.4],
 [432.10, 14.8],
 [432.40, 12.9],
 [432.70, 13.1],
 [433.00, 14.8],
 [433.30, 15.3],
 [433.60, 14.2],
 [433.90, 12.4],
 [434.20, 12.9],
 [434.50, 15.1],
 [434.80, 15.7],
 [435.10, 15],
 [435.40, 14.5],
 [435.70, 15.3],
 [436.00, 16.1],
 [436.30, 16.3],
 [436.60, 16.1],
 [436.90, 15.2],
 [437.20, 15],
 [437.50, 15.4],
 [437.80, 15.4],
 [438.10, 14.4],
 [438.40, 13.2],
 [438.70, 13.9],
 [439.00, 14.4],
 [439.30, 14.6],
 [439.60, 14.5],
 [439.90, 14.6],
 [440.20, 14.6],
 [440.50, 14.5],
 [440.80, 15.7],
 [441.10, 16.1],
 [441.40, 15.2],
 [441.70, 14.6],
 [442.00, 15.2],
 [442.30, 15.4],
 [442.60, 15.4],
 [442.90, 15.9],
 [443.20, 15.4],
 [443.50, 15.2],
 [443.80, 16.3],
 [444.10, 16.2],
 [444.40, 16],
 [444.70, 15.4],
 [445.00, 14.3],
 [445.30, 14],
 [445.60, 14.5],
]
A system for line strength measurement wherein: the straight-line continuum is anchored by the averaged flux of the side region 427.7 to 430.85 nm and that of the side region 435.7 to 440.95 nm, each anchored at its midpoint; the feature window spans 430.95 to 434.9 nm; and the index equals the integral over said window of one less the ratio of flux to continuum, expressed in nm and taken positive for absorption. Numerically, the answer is -0.23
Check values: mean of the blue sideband 12.5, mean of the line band 14.2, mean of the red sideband 14.9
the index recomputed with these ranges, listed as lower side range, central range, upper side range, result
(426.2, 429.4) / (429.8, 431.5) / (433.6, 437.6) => 0.247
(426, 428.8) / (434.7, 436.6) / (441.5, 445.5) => -0.121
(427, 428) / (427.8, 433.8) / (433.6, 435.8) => 0.388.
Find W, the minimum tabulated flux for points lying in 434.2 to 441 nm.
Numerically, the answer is 12.9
